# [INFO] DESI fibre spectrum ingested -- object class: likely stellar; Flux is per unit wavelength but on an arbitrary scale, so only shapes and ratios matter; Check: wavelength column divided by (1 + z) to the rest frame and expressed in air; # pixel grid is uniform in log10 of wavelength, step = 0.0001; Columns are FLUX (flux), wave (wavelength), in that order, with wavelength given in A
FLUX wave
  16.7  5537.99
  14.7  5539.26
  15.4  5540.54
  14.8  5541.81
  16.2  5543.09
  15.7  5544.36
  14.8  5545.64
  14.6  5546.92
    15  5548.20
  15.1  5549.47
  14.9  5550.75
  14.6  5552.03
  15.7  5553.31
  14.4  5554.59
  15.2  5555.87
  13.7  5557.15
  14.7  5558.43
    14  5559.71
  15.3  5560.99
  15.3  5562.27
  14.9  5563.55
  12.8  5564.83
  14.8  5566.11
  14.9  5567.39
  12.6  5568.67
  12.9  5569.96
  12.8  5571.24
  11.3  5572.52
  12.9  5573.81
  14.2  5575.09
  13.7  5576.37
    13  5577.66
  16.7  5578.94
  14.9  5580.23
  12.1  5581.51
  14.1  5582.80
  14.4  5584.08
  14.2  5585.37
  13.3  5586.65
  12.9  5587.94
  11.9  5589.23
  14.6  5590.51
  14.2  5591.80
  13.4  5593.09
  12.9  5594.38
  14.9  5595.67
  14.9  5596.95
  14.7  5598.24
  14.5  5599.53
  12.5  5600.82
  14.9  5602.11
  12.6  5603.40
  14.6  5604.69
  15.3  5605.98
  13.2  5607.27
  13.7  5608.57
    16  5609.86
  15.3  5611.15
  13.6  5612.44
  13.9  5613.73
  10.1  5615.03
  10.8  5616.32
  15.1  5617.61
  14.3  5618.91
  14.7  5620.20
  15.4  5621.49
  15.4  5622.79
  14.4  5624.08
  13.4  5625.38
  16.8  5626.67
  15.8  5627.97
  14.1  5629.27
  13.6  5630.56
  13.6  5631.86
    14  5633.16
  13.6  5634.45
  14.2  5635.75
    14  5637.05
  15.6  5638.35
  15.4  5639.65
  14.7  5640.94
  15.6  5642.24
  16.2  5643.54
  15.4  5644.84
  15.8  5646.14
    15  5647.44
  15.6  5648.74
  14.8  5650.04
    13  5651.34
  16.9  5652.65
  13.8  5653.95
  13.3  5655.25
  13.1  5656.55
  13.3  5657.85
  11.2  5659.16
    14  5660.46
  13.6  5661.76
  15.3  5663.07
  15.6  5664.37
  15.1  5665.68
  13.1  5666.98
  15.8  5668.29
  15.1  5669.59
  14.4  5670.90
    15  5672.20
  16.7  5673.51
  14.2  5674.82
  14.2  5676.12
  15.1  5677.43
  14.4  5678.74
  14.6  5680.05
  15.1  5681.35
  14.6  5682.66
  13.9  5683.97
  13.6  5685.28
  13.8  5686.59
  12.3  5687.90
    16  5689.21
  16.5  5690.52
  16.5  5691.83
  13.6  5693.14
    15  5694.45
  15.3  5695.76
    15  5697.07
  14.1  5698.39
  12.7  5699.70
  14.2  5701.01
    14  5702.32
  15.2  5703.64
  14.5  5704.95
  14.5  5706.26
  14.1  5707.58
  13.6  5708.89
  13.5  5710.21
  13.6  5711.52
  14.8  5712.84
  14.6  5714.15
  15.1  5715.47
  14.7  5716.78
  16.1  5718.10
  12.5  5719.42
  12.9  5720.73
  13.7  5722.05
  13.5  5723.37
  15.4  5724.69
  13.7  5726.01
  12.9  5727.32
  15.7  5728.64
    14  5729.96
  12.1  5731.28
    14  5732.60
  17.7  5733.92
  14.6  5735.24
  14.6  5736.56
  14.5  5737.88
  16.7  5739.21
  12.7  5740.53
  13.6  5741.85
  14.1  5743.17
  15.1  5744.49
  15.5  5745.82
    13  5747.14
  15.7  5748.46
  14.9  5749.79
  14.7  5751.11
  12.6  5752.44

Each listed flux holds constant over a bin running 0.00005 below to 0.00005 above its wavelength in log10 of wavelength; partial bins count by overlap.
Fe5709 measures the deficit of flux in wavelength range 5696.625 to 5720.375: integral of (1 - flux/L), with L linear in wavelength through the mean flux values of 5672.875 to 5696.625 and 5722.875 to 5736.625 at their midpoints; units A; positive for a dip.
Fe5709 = 0.5 A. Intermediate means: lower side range 14.7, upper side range 14.4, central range 14.2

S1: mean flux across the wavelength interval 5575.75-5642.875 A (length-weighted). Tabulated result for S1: 14.1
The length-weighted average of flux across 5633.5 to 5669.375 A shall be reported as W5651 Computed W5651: 14.6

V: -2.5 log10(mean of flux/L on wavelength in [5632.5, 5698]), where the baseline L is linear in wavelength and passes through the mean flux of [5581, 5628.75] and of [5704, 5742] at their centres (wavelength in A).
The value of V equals -0.04 mag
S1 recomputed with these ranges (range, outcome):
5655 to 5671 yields 14.1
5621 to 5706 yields 14.6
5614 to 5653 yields 14.6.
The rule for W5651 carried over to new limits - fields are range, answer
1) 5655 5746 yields 14.4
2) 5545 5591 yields 14.1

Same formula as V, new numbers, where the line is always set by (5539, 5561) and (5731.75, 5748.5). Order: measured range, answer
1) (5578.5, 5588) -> 0.06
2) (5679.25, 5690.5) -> 0.03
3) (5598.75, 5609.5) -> 0.07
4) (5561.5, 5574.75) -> 0.10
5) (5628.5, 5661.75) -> 0.03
